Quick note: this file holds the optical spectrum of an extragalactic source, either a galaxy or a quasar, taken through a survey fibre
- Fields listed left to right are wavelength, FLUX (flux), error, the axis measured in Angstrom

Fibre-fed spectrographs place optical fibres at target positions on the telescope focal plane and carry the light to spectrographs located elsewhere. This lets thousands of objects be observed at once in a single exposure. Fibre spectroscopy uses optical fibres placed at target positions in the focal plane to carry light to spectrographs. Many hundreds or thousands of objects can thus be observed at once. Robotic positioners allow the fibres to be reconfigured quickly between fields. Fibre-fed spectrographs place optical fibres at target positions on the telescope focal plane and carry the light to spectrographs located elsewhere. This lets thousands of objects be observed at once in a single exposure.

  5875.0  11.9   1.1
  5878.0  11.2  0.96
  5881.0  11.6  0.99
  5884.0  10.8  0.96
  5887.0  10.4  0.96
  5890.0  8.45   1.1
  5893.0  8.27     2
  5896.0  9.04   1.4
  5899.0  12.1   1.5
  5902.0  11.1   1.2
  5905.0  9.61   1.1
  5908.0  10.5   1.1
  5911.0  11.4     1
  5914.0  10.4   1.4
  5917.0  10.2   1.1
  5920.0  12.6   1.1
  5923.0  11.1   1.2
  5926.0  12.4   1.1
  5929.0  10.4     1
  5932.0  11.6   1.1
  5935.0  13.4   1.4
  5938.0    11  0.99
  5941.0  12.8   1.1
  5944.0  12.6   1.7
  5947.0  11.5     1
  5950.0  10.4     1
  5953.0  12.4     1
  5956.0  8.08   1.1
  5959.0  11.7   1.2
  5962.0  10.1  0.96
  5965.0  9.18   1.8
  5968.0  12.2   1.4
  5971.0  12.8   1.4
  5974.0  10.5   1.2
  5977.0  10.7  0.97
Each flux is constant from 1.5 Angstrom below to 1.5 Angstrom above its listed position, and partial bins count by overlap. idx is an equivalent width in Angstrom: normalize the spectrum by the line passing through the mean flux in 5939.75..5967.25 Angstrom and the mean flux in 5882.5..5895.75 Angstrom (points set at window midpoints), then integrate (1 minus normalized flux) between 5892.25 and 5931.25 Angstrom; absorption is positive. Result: -3.02 Angstrom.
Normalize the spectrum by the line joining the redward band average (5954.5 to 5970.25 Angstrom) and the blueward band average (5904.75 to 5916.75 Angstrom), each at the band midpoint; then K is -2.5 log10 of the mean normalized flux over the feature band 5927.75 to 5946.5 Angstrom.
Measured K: -0.15 mag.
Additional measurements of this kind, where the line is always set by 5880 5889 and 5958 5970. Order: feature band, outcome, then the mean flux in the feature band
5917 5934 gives -0.073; 11.5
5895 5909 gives 0.026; 10.5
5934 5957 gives -0.071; 11.6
